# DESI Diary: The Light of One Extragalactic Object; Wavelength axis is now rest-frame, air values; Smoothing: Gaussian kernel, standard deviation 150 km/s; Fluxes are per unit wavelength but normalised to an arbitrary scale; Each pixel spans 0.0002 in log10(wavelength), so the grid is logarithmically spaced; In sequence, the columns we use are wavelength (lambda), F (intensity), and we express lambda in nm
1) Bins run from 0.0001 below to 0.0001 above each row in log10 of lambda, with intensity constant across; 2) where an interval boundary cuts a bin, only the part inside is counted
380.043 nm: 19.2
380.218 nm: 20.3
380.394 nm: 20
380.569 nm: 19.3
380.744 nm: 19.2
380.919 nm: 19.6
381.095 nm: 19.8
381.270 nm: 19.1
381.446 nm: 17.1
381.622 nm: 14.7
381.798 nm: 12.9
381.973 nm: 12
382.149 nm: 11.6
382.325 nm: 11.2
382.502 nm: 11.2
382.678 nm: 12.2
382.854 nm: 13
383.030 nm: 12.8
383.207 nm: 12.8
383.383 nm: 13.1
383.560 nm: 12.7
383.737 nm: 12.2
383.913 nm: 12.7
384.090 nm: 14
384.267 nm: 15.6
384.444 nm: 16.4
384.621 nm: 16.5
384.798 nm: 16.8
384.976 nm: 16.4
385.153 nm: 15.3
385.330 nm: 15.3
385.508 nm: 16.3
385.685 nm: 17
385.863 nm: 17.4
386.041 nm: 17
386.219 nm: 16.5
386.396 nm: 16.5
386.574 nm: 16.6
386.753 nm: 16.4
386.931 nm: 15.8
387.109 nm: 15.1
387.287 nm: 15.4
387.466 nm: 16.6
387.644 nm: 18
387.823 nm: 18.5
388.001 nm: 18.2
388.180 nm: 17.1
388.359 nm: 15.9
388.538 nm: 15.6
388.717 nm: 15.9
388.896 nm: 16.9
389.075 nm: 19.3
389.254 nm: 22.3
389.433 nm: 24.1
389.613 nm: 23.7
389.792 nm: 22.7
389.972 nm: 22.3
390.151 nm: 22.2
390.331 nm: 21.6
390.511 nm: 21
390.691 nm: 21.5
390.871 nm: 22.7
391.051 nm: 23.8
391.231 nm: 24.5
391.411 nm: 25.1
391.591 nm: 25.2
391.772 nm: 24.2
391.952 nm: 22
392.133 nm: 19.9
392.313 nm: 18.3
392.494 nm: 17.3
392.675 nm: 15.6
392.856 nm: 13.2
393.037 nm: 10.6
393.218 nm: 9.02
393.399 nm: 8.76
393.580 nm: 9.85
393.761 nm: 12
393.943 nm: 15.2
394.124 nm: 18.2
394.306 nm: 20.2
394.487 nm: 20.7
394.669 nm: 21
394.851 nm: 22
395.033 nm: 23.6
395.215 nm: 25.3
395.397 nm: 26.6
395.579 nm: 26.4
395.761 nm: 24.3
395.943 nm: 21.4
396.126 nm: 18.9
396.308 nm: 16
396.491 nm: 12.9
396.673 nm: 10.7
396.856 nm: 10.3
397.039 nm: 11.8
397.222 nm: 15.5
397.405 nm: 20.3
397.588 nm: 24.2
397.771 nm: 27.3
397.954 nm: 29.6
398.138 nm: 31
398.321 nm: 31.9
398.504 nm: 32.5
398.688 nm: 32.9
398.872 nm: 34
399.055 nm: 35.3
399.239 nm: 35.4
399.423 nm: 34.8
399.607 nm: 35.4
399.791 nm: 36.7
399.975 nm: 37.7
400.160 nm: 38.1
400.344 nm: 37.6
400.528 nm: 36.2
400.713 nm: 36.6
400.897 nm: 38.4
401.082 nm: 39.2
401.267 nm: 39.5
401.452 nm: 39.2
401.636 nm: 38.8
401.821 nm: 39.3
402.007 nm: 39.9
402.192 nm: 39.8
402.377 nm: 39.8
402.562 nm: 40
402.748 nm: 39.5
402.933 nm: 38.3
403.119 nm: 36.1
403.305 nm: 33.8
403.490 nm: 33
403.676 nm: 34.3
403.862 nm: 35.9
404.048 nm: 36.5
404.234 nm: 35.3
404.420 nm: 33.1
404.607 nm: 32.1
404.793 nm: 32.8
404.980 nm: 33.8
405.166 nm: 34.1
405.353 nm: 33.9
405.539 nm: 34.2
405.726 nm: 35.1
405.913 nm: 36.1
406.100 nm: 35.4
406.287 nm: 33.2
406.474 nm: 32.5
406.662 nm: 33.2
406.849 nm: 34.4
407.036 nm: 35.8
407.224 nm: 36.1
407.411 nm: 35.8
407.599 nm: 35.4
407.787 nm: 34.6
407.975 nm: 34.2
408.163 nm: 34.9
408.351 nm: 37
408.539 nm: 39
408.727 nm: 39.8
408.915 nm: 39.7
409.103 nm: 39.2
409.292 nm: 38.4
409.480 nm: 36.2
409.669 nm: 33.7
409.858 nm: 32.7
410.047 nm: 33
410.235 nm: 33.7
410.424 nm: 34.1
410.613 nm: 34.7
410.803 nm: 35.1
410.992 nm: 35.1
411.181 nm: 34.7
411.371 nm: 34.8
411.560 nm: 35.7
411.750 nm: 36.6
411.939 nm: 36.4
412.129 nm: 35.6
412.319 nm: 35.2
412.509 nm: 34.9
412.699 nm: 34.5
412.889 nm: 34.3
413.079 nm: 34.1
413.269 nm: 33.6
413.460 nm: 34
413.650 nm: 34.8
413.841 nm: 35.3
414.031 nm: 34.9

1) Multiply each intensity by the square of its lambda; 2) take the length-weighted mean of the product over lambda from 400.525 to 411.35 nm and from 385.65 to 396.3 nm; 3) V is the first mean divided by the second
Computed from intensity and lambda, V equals 2.0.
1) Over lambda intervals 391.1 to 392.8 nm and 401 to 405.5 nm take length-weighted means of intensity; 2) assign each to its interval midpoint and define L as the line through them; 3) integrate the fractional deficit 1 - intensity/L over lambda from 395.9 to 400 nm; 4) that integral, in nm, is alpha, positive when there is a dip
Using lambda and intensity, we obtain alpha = 0.55 nm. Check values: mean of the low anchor 21.2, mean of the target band 25.8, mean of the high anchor 36.5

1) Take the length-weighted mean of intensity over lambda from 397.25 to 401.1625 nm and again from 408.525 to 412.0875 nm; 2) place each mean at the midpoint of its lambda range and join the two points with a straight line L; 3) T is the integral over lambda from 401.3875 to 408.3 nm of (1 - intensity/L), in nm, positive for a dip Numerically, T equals -0.22 nm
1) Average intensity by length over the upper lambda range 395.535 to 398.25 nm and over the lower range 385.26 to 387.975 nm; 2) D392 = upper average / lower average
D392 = 1.21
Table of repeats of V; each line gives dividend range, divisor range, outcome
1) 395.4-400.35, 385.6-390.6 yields 1.52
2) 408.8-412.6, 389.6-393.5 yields 1.99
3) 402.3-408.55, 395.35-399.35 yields 1.52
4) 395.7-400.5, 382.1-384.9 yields 2.16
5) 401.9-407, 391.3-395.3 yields 2.07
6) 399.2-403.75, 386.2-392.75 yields 2.03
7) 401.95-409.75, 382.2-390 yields 2.43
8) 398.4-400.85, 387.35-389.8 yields 2.01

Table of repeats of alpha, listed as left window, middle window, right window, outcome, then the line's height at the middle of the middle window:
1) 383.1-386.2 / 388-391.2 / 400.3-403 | 0.233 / 22.1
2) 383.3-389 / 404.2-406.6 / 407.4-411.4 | -0.120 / 32.3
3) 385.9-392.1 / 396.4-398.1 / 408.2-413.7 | 0.481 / 25.7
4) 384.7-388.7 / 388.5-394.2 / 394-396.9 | -0.204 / 18.4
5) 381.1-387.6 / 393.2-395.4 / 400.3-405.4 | 0.739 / 26.6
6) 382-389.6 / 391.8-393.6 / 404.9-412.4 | 0.549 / 21.7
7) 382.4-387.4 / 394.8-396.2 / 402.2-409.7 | 0.095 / 25.4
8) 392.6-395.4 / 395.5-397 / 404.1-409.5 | 0.184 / 20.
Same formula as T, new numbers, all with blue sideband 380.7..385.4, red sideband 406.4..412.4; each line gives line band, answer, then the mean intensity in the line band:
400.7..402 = -0.44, 38.9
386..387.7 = 0.12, 16.3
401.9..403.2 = -0.39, 39.1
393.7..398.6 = 0.77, 21.2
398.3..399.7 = -0.35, 34.1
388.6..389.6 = -0.02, 19.9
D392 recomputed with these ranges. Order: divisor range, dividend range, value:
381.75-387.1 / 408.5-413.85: 2.43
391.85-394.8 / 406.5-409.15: 2.28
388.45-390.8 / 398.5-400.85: 1.73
